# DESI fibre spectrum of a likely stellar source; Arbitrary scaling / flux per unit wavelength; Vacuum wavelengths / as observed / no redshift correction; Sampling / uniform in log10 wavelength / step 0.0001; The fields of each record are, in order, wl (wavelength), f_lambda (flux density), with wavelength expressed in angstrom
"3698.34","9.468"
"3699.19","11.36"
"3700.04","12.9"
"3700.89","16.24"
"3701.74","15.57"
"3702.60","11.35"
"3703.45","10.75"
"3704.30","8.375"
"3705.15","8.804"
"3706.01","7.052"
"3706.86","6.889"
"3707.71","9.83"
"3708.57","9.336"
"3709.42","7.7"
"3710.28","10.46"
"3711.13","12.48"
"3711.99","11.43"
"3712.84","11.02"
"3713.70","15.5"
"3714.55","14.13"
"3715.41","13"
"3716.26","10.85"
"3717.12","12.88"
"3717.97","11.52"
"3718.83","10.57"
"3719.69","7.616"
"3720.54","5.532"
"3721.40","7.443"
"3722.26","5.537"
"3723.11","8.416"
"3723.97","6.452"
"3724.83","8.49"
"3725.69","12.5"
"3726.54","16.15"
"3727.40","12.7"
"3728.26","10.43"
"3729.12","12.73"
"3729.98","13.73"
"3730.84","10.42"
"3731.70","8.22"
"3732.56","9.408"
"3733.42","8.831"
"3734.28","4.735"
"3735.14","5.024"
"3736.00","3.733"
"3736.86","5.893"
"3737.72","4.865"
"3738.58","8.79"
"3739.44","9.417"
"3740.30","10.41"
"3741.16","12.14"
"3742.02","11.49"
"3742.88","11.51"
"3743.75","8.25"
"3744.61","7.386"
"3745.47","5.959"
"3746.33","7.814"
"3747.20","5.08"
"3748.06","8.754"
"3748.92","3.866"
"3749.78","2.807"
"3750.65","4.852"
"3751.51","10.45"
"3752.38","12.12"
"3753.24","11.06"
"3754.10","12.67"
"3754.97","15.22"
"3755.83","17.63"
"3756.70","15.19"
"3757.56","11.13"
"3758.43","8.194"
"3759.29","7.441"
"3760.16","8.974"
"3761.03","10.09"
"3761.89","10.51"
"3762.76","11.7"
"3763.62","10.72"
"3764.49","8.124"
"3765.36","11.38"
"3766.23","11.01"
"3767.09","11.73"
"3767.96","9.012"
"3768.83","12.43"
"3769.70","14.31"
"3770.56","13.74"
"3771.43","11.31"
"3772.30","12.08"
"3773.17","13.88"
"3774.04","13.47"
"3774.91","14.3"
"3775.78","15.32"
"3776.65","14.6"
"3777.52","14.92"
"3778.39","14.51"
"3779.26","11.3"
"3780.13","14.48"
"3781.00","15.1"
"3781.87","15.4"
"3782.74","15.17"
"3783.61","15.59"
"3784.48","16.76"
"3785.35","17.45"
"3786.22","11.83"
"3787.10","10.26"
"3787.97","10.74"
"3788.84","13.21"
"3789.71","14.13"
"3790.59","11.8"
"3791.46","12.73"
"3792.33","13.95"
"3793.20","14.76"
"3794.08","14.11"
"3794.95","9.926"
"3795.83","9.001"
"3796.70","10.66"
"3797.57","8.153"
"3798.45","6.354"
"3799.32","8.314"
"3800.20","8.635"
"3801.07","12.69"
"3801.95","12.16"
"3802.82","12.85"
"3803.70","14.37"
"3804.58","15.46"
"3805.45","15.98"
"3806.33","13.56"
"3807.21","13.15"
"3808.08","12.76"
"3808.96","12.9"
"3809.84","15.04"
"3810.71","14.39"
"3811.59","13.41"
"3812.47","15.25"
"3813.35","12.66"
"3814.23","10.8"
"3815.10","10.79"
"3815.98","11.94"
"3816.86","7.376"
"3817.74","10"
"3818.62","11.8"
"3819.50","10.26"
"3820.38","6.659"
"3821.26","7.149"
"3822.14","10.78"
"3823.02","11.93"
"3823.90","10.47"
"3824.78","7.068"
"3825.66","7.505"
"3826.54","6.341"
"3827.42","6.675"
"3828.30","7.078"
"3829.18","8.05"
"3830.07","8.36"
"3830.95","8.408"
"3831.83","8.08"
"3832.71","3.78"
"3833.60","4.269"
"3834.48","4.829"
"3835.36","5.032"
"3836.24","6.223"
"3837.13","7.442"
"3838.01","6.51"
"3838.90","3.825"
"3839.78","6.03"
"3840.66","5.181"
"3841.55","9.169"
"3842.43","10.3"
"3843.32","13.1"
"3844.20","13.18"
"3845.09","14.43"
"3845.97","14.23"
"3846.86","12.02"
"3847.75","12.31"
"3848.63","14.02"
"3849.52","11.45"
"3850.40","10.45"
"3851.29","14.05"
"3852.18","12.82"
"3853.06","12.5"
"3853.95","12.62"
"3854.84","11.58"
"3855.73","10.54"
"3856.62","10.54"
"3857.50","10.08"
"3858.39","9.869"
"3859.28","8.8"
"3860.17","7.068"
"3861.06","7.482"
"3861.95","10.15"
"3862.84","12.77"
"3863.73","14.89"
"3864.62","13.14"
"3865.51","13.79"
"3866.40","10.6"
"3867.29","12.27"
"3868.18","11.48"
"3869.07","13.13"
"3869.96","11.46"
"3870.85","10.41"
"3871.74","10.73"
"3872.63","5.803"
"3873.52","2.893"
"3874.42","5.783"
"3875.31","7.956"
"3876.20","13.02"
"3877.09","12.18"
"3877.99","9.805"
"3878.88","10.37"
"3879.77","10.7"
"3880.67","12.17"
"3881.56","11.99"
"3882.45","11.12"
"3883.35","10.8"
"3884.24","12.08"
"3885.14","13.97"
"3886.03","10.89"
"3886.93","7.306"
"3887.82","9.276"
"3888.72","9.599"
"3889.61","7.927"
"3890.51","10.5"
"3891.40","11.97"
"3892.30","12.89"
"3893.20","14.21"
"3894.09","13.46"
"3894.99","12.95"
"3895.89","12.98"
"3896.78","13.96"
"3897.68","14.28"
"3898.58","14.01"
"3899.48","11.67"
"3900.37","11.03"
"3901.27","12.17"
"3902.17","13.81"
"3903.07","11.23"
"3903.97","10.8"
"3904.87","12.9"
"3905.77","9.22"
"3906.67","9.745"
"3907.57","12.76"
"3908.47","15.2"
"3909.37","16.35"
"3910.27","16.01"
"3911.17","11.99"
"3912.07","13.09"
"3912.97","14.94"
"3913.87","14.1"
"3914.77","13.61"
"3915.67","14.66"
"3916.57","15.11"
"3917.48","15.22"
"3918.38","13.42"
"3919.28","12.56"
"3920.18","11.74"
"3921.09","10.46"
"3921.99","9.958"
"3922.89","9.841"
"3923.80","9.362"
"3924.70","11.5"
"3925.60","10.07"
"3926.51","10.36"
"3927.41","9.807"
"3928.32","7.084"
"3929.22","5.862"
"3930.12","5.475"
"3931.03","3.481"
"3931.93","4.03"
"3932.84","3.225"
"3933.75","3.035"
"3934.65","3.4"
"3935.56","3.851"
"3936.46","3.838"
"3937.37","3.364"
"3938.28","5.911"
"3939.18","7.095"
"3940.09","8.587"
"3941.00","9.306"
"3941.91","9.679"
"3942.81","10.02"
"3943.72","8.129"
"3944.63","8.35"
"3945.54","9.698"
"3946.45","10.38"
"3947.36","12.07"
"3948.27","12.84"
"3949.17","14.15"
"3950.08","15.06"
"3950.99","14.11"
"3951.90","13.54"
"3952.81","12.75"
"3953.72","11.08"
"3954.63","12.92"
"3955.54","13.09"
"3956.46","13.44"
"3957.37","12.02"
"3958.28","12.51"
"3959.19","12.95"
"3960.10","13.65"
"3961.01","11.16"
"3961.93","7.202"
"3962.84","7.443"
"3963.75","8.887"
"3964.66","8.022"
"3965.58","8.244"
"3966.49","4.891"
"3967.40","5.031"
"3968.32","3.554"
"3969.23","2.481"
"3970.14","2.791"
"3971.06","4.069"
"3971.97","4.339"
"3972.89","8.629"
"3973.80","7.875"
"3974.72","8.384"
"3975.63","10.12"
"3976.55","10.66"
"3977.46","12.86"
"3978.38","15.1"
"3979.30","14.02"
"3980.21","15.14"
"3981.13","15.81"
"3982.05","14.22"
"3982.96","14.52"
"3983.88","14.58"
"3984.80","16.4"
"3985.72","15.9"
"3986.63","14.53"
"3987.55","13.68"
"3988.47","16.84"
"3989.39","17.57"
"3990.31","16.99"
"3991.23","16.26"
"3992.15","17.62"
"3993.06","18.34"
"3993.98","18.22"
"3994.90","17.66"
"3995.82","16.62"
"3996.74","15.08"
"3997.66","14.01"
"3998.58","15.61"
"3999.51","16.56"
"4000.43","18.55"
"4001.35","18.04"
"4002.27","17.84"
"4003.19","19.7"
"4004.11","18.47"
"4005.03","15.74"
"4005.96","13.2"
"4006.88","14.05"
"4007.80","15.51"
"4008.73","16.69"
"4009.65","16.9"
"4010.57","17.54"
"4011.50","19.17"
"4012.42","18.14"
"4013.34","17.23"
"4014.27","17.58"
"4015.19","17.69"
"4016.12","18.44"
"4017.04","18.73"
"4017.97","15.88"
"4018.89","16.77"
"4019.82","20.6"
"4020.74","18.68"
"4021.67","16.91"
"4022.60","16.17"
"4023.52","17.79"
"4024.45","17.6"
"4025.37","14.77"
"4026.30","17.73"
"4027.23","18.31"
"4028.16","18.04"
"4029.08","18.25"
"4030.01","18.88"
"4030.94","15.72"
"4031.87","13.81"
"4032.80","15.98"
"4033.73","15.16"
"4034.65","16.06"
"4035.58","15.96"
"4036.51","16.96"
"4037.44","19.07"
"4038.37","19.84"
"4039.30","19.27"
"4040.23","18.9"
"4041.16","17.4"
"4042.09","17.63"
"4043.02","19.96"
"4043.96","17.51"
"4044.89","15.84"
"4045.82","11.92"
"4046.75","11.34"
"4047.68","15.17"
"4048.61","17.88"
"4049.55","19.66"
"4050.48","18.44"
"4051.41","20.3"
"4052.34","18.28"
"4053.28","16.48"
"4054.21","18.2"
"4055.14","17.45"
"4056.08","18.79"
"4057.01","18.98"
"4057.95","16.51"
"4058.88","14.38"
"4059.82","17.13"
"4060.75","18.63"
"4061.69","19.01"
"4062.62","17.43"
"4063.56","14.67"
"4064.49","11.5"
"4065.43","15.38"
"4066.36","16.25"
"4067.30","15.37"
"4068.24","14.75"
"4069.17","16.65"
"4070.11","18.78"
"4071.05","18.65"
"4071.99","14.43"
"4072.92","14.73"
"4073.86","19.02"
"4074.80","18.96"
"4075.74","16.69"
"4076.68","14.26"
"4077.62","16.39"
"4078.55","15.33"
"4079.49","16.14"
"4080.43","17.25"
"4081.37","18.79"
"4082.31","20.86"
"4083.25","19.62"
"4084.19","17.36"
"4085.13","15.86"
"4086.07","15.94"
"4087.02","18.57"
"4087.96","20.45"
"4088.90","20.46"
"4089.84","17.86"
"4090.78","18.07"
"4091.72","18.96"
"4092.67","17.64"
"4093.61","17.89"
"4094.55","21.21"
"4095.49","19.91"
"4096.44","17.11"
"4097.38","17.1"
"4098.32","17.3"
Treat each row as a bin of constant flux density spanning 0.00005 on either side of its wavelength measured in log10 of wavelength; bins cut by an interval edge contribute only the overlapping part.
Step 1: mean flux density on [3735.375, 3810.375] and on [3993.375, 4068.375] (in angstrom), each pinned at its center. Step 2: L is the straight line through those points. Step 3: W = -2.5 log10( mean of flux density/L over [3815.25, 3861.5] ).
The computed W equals 0.36 mag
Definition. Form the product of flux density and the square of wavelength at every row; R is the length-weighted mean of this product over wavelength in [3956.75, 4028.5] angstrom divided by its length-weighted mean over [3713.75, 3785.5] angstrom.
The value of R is 1.50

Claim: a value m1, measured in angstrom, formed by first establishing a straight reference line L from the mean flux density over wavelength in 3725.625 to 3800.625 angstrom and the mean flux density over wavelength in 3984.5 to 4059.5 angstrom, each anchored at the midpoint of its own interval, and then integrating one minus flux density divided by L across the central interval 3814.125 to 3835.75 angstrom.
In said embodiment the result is 7.4 angstrom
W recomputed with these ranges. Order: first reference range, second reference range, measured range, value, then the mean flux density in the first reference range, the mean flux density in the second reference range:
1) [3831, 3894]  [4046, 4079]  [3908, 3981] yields 0.28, 10.2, 16.7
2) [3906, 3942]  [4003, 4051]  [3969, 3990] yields 0.16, 9.72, 17.1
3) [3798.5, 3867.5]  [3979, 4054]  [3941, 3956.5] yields 0.23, 10.4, 16.9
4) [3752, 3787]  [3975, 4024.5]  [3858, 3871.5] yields 0.27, 12.8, 16.3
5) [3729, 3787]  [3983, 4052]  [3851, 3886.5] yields 0.24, 10.9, 17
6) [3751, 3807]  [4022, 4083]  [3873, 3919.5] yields 0.20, 12.4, 17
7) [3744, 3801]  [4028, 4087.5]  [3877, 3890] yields 0.27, 11.5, 17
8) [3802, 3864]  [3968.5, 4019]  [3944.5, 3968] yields 0.24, 10.3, 14.8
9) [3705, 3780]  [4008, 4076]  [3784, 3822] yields -0.03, 10.3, 17.1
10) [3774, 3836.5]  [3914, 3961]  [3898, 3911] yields -0.22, 11.3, 10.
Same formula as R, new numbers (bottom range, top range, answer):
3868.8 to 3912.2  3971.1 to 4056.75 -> 1.51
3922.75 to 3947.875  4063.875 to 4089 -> 2.46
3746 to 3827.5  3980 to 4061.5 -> 1.65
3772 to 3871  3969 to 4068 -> 1.58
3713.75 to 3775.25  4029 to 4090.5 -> 2.00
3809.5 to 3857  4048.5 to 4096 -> 2.01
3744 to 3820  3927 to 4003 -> 1.03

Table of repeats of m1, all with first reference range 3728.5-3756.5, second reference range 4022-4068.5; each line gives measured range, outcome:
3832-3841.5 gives 4.90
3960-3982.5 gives 9.16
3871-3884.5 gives 2.95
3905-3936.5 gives 7.78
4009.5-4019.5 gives -0.98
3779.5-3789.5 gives -4.02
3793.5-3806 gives -1.07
